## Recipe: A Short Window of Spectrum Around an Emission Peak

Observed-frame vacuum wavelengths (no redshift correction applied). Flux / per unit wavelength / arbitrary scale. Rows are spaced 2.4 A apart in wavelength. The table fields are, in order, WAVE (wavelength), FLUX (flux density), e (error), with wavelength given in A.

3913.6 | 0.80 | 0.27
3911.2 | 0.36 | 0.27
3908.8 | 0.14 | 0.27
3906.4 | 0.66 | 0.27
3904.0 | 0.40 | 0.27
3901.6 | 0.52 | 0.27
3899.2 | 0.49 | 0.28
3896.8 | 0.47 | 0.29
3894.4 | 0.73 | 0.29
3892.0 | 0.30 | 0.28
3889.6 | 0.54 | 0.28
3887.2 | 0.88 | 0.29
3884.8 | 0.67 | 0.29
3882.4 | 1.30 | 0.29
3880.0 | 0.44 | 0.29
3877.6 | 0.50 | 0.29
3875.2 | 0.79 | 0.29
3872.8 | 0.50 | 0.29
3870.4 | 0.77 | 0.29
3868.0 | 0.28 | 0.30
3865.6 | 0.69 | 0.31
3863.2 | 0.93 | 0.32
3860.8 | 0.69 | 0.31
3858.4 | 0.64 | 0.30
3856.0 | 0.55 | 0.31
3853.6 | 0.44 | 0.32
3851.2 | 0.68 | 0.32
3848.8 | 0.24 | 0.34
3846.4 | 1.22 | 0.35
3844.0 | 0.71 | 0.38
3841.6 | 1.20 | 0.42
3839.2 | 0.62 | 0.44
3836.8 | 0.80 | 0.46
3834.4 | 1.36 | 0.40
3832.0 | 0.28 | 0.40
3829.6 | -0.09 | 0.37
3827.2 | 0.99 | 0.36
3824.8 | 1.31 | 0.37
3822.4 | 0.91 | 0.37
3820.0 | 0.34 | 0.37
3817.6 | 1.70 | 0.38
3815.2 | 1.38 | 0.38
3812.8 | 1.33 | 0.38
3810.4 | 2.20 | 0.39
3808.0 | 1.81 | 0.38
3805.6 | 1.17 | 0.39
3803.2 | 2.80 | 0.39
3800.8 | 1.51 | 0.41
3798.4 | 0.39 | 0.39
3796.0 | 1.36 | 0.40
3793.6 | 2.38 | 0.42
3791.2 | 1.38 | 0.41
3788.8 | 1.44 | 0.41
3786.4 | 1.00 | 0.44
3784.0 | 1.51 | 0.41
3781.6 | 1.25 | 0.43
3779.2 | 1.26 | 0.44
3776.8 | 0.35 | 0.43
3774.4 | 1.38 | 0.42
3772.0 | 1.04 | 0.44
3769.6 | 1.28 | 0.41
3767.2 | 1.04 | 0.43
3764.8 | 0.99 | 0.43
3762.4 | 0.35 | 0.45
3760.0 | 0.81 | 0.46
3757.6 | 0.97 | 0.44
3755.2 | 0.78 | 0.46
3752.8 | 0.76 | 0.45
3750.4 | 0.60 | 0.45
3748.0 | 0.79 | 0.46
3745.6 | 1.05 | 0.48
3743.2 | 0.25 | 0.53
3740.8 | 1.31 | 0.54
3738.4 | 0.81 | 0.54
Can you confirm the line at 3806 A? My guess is C IV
